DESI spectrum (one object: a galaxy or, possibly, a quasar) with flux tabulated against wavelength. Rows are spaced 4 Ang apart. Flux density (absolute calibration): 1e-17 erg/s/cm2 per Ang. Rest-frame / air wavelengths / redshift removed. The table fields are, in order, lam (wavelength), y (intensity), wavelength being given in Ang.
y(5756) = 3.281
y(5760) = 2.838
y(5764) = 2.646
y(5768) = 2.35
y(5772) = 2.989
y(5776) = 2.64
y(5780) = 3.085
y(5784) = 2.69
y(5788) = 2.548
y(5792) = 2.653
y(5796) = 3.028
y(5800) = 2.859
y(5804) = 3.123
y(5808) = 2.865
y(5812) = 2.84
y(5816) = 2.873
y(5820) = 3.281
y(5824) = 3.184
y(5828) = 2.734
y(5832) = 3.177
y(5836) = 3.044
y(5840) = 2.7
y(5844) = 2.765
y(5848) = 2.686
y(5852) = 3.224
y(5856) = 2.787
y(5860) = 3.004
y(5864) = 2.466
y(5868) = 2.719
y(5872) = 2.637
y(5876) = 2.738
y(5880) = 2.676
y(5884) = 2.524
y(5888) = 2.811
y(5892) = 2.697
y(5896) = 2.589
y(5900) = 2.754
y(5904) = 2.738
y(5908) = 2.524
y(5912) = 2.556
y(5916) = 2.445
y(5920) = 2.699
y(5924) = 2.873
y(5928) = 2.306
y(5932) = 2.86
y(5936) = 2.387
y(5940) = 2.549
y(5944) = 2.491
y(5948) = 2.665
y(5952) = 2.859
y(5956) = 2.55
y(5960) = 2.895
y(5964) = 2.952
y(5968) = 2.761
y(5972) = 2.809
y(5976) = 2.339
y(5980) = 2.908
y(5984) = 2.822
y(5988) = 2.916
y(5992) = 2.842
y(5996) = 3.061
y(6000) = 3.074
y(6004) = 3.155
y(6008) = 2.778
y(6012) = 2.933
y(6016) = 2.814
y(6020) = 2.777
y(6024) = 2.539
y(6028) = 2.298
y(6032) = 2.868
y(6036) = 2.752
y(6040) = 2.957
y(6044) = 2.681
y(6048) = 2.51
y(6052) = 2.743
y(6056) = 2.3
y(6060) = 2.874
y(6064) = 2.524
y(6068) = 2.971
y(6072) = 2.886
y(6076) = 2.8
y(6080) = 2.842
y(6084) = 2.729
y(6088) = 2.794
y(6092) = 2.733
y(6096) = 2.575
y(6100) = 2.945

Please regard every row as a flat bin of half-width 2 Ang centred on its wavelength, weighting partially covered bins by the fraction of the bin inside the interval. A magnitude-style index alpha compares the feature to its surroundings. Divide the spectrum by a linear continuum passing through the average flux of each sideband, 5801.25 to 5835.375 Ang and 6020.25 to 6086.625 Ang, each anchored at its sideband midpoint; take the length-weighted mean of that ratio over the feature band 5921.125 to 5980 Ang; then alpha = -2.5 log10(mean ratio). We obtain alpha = 0.07 mag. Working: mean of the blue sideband 3.01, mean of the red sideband 2.71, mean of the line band 2.67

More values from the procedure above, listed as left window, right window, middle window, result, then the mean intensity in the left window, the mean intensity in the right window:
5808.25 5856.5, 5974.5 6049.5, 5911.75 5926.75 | 0.09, 2.94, 2.8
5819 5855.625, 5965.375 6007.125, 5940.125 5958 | 0.10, 2.96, 2.87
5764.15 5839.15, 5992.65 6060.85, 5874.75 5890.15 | 0.06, 2.88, 2.77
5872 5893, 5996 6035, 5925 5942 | 0.08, 2.68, 2.82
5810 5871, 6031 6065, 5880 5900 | 0.07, 2.89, 2.69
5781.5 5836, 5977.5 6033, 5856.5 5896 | 0.08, 2.92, 2.84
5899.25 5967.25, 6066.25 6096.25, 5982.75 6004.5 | -0.10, 2.65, 2.8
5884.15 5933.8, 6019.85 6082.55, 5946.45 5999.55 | -0.05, 2.65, 2.71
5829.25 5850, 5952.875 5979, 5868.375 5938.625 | 0.06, 2.87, 2.73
